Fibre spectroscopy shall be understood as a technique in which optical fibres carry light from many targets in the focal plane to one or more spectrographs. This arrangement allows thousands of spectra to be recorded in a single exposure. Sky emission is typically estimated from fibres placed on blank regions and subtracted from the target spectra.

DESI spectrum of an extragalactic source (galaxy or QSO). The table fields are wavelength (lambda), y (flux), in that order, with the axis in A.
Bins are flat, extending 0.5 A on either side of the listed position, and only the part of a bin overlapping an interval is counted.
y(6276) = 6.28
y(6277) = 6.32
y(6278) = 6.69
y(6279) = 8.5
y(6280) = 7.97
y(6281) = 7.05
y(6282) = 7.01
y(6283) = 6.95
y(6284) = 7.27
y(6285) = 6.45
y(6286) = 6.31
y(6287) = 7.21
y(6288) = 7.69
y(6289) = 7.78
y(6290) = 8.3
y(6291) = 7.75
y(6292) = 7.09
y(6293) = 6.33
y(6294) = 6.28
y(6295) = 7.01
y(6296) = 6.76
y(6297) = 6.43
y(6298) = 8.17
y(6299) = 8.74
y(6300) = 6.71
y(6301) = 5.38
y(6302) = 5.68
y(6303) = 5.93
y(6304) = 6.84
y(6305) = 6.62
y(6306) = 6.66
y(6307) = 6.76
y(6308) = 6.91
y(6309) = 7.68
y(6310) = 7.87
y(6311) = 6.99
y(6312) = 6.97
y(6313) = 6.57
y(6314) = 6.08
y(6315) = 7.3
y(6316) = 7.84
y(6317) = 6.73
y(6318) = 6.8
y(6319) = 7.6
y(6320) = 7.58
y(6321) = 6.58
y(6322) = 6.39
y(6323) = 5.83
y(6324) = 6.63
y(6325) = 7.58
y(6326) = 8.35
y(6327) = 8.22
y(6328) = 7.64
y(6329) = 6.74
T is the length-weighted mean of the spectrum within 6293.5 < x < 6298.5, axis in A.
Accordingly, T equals 6.93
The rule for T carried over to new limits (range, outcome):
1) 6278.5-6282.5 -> 7.63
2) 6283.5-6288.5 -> 6.99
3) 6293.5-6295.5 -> 6.64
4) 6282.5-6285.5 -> 6.89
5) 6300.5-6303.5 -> 5.66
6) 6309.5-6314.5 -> 6.9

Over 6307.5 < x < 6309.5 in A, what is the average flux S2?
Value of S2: 7.29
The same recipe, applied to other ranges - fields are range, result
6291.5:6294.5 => 6.57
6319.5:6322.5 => 6.85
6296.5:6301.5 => 7.09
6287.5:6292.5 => 7.72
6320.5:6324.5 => 6.36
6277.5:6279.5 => 7.6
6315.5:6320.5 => 7.31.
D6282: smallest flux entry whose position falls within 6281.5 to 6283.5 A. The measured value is 6.95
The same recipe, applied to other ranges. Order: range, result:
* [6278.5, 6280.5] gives 7.97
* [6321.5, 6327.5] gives 5.83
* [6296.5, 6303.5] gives 5.38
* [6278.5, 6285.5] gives 6.45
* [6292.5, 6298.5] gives 6.28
